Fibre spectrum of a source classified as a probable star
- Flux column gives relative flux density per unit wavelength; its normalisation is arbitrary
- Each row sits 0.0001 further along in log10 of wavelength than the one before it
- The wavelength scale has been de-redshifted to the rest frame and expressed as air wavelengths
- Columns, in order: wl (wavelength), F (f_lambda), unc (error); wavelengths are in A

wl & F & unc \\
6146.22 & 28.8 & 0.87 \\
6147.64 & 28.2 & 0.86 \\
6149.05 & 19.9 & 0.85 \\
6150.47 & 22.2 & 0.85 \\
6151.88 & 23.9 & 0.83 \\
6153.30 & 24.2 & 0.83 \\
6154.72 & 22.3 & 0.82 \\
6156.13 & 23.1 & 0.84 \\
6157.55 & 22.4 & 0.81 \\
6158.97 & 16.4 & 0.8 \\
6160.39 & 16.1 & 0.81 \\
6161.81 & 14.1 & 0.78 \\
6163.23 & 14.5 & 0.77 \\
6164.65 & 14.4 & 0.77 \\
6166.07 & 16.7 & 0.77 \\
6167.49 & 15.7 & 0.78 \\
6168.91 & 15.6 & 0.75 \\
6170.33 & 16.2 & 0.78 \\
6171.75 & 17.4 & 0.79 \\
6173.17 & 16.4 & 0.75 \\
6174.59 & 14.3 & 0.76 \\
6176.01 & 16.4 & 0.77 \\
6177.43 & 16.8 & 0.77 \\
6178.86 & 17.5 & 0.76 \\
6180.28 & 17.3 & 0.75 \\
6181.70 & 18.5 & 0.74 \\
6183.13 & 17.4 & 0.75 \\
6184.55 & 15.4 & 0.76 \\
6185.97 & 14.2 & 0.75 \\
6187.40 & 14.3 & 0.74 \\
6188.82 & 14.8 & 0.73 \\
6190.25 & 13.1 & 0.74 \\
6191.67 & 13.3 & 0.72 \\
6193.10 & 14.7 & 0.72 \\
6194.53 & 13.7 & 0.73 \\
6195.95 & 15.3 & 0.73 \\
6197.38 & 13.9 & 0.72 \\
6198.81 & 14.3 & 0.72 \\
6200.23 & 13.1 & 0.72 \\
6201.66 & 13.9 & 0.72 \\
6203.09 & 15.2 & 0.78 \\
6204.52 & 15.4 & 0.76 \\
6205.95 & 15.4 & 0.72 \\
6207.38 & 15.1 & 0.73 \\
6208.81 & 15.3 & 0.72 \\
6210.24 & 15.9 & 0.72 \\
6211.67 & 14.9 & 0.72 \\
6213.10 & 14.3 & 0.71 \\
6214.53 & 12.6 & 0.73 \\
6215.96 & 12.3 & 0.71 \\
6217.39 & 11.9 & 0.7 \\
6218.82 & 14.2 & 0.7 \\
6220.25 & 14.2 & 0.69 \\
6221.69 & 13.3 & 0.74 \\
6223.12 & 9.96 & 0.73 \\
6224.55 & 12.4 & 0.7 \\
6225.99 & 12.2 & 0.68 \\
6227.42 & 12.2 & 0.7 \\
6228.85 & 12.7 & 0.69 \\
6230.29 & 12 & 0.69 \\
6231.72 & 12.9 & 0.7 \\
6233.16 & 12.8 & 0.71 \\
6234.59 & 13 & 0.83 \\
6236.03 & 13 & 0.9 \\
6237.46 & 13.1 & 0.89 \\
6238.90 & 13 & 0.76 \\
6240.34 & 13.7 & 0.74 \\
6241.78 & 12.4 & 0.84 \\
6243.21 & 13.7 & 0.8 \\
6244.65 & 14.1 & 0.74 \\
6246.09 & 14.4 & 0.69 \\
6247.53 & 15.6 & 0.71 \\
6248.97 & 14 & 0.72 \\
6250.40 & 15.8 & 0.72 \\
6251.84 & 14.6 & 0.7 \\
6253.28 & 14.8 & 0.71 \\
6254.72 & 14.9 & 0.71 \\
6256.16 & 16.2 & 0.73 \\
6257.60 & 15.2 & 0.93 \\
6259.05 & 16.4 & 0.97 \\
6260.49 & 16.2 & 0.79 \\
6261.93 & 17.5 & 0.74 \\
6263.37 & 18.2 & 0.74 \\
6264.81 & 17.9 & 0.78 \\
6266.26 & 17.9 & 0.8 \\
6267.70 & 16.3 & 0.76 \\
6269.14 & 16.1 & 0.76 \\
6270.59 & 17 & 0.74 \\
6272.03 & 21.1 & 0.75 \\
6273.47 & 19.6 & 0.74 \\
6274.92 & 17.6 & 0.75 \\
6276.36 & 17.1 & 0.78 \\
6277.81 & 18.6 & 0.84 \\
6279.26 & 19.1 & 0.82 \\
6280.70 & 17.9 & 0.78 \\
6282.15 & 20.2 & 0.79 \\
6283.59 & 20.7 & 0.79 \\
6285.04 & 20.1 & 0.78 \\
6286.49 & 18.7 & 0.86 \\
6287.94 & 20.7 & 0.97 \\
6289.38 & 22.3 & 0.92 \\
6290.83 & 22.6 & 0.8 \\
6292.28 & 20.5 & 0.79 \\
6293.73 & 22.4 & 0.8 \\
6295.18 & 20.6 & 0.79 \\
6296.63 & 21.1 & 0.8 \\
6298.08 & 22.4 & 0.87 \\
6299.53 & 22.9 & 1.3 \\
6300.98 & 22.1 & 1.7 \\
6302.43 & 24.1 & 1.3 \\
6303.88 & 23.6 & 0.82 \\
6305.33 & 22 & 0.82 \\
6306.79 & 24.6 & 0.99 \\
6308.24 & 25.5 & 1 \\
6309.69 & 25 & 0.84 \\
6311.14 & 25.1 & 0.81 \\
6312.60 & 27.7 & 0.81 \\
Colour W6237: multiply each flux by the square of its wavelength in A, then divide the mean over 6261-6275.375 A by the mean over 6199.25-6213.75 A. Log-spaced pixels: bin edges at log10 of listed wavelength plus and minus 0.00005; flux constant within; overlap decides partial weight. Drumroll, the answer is 1.23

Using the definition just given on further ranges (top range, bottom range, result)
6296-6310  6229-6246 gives 1.82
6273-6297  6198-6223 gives 1.45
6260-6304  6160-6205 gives 1.33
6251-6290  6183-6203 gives 1.28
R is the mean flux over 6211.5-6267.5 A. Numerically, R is 14.1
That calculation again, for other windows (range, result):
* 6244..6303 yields 18.4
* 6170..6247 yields 14.2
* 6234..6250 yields 13.7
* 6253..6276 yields 17.1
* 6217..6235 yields 12.6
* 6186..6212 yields 14.5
